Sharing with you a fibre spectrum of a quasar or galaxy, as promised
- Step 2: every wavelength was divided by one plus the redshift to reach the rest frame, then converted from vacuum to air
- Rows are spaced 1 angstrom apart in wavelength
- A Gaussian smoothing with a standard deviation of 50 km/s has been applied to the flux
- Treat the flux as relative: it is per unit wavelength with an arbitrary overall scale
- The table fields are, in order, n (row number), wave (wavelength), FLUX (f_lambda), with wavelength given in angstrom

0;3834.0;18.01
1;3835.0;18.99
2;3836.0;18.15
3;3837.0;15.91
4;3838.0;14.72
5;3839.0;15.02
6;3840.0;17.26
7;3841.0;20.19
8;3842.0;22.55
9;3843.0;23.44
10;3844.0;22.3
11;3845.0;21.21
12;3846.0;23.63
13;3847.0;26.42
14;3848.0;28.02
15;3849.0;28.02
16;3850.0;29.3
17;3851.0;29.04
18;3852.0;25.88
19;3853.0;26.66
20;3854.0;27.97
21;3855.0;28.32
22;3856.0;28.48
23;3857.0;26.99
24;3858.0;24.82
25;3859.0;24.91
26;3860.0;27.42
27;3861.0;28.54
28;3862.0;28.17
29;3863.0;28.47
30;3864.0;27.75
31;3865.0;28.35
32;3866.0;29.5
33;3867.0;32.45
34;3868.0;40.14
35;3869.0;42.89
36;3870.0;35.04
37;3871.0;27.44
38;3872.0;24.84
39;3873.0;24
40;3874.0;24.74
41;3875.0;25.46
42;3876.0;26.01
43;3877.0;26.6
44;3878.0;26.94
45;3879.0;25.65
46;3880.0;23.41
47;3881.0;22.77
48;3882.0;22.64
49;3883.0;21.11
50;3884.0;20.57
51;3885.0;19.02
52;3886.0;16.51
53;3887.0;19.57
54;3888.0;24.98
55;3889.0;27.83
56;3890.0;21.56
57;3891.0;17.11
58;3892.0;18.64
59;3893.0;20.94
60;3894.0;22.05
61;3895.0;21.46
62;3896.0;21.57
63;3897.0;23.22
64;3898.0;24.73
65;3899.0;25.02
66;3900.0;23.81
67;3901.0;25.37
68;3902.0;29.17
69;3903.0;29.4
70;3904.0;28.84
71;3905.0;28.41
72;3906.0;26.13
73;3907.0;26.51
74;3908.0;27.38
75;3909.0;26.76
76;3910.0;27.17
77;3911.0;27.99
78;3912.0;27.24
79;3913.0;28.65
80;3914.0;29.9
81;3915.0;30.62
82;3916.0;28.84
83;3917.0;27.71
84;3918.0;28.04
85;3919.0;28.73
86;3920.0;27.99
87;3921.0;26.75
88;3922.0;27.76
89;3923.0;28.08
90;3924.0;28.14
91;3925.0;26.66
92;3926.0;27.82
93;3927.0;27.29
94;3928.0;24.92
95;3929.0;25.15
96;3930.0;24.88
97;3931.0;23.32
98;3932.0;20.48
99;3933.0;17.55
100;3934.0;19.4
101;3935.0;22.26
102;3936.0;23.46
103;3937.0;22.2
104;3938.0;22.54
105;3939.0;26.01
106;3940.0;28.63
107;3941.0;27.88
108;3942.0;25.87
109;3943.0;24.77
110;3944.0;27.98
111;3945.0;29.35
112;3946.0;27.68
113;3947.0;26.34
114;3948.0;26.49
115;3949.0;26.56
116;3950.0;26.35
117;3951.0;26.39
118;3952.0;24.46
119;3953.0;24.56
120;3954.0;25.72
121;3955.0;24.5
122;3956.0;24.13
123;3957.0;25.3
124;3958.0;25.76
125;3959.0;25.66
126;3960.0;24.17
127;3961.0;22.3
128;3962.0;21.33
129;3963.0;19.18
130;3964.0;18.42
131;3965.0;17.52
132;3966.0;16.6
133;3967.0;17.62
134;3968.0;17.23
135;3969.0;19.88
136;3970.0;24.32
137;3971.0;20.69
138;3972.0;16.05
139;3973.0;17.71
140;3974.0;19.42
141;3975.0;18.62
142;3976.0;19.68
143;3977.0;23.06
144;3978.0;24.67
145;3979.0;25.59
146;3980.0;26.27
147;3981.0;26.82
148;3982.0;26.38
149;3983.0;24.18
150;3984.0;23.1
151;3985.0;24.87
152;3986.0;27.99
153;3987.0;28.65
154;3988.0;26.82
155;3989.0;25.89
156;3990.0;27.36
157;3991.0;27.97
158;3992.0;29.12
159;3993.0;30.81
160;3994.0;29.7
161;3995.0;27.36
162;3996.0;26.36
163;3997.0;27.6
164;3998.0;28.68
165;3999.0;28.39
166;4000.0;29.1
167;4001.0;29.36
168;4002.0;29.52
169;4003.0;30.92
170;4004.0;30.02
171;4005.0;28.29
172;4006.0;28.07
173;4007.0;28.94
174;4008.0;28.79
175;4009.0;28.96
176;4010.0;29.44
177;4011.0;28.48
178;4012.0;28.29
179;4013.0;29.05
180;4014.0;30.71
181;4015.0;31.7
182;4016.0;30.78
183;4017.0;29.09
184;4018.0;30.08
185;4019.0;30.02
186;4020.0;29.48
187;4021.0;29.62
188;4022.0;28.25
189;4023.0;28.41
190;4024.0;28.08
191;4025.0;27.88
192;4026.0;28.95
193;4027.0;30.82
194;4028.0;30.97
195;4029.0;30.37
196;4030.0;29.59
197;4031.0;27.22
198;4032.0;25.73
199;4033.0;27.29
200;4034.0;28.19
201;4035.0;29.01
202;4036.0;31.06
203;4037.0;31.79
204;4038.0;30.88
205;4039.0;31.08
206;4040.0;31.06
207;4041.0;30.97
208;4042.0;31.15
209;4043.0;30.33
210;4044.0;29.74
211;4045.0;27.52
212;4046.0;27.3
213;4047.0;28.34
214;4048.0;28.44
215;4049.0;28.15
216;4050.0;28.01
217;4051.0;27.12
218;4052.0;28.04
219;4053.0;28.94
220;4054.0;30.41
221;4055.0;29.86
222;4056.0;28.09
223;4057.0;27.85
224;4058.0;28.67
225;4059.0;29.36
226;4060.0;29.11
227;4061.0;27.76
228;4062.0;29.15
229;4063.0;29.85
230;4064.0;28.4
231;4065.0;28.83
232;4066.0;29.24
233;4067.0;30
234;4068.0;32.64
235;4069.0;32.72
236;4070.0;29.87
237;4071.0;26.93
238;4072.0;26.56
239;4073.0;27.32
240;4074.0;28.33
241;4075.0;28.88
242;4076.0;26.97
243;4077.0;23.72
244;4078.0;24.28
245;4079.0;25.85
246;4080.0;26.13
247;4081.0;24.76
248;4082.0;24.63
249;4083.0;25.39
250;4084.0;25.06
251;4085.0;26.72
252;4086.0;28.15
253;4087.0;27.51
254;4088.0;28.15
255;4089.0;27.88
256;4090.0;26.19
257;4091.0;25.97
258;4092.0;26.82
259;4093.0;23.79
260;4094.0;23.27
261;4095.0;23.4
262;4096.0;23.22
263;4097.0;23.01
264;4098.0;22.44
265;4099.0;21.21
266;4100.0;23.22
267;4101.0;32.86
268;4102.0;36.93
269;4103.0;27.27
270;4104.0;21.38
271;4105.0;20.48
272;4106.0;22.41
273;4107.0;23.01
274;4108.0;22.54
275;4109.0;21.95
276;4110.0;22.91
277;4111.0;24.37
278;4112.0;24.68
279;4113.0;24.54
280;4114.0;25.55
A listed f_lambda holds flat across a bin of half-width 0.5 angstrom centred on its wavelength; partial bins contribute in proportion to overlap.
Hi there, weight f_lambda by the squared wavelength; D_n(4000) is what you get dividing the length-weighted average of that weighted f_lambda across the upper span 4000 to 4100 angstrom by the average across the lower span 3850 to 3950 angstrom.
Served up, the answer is 1.17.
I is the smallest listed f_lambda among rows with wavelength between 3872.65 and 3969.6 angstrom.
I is 16.51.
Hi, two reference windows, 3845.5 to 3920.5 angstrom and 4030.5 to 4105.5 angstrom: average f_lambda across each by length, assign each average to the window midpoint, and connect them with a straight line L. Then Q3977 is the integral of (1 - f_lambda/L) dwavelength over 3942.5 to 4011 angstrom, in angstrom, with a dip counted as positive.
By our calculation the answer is 4.6 angstrom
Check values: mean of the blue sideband 26.4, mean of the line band 25.2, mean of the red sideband 27.7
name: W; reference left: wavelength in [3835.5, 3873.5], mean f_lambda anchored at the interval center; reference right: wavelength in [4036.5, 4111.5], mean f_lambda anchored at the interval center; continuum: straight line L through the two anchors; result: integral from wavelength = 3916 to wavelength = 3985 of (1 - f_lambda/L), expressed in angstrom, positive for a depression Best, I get 6.7 angstrom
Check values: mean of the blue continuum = 26.2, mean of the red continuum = 27.2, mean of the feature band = 24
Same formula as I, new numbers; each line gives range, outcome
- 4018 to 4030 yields 27.88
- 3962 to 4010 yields 16.05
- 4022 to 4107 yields 20.48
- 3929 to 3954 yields 17.55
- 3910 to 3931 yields 23.32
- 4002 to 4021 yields 28.07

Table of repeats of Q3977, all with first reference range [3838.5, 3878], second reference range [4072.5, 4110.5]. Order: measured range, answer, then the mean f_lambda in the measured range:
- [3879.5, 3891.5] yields 2.4 angstrom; 21.4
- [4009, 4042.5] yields -4.9 angstrom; 29.6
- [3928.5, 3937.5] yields 1.5 angstrom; 22.1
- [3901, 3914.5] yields -0.7 angstrom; 27.9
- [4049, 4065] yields -1.9 angstrom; 28.7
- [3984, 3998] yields -0.9 angstrom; 27.6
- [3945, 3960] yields 0.3 angstrom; 25.8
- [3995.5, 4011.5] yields -1.8 angstrom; 28.8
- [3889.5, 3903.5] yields 1.8 angstrom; 23.1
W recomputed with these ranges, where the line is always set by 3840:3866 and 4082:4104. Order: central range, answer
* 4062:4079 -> -1.5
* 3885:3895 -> 2.0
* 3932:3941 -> 1.1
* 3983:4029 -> -4.7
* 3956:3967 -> 1.9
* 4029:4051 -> -2.7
